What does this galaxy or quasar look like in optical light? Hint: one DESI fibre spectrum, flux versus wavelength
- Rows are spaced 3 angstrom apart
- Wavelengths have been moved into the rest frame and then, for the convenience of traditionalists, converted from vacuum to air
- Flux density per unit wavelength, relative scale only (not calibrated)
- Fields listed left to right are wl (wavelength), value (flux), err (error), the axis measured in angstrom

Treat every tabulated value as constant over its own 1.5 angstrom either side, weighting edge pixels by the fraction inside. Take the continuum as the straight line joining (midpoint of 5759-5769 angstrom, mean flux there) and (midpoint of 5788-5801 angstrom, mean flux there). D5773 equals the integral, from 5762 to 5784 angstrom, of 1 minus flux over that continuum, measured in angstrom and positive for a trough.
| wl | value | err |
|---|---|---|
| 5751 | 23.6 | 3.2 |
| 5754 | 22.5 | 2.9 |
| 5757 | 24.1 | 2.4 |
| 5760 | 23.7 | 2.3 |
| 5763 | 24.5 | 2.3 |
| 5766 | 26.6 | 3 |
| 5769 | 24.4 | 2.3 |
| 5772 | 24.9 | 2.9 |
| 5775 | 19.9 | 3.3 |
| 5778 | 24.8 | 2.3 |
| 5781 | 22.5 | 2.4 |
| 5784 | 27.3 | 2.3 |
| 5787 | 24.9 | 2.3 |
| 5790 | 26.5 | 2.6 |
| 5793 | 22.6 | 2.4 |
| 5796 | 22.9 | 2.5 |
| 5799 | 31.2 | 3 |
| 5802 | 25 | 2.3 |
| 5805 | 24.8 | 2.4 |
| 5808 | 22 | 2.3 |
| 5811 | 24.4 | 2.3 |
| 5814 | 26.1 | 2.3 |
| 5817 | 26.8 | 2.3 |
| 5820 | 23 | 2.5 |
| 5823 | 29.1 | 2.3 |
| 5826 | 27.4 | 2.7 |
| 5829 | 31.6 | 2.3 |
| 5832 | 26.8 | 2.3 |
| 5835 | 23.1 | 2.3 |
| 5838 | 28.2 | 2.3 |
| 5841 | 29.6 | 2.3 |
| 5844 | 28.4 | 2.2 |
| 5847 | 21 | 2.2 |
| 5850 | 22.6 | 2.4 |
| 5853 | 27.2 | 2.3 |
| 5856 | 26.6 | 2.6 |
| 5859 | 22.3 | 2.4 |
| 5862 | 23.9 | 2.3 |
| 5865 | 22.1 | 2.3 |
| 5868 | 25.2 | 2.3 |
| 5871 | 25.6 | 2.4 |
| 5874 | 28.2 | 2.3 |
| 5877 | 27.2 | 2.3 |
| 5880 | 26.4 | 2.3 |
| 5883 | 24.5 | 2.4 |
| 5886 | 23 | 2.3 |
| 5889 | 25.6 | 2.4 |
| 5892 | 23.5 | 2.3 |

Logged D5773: 0.87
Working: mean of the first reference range 24.9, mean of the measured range 24.2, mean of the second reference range 25.7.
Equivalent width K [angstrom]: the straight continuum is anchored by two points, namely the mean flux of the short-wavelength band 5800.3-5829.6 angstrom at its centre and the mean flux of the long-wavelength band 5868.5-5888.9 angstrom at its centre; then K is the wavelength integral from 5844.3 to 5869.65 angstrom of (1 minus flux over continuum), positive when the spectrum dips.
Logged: 1.7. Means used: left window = 25.9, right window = 25.8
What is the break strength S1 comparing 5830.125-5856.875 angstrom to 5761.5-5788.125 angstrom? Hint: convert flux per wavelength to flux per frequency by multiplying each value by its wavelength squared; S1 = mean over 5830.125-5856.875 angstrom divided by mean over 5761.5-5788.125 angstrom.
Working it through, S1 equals 1.09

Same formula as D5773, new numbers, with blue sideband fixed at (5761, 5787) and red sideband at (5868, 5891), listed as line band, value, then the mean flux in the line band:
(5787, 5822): -0.5 angstrom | 25.1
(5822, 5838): -1.6 angstrom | 27.6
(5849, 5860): 0.2 angstrom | 24.9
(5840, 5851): 0.0 angstrom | 25.3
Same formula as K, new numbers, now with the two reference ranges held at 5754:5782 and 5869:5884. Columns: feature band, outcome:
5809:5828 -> -0.8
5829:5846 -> -1.3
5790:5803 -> -0.5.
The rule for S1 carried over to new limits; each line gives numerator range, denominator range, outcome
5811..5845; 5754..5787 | 1.14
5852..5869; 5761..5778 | 1.05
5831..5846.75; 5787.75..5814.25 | 1.08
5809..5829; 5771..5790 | 1.11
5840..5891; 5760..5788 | 1.07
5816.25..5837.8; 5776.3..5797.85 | 1.11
